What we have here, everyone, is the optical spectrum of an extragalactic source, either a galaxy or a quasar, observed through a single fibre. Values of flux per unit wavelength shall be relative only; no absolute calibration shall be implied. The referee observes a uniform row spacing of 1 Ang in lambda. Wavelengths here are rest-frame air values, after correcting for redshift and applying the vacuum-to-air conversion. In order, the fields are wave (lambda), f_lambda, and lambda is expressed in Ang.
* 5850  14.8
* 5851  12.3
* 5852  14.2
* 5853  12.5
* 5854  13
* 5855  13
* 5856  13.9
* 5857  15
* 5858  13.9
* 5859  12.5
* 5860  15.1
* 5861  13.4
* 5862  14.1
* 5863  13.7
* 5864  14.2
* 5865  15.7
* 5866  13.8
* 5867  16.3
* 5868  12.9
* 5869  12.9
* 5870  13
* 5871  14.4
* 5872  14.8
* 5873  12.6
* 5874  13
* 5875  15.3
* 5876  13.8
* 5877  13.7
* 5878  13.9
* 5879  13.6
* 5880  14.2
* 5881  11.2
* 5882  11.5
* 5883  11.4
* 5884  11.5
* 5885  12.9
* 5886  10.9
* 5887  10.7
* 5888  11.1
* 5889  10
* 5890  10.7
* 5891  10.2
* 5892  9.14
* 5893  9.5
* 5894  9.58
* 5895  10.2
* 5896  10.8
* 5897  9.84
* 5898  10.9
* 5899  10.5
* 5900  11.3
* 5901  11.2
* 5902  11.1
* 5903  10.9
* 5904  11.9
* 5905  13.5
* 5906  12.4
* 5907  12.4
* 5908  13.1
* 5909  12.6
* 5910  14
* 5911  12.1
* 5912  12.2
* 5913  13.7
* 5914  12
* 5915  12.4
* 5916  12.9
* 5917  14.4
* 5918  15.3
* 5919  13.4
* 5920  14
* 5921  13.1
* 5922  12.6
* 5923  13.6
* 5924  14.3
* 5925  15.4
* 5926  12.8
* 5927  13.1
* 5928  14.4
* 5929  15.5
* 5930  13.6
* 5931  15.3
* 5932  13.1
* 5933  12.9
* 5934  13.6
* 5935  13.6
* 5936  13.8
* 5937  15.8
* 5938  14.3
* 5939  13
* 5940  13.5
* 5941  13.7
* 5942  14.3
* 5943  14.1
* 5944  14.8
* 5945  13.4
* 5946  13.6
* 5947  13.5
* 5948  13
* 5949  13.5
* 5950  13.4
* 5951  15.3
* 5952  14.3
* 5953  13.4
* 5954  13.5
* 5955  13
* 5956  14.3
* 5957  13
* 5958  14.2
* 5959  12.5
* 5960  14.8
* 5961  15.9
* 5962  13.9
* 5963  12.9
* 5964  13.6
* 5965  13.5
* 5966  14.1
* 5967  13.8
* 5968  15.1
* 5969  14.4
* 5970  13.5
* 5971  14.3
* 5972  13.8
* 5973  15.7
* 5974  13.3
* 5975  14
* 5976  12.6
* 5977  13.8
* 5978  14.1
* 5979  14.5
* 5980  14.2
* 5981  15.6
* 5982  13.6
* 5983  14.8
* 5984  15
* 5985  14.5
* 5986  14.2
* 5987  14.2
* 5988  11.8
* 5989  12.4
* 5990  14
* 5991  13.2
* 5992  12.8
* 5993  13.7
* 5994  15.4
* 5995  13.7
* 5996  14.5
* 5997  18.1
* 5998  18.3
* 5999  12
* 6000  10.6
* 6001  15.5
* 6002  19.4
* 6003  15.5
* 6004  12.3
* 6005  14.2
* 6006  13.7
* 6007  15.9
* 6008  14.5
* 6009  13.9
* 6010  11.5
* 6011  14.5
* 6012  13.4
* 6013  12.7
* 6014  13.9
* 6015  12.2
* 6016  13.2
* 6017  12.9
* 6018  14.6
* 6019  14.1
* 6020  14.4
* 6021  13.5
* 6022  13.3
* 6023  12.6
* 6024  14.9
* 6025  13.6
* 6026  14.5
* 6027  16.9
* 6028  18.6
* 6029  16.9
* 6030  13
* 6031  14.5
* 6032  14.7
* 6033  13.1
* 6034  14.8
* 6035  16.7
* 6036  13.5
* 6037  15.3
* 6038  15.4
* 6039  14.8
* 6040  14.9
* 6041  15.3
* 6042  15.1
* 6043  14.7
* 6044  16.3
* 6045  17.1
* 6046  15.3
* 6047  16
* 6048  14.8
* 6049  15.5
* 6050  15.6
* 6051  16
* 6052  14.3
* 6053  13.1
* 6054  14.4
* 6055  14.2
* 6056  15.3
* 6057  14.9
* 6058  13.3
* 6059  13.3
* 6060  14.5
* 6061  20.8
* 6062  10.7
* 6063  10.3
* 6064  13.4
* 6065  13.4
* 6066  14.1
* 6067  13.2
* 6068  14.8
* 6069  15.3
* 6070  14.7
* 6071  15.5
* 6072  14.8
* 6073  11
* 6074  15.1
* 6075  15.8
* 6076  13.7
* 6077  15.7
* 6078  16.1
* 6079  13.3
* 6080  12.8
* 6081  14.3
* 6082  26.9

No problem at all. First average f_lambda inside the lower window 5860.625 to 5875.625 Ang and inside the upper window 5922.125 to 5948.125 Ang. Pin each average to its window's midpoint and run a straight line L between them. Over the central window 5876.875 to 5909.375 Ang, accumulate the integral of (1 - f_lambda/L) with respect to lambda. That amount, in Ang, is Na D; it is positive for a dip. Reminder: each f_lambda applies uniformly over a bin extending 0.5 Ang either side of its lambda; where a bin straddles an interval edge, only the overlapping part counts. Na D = 5.9 Ang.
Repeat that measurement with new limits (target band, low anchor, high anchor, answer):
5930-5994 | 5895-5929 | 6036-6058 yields -1.63 Ang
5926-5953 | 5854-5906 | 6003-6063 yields -1.33 Ang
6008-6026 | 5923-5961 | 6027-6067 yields 1.26 Ang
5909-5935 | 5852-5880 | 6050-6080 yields 0.78 Ang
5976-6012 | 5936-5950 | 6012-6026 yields -1.55 Ang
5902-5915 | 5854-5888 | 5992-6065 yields 1.10 Ang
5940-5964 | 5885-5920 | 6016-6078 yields -2.09 Ang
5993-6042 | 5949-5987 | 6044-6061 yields 0.53 Ang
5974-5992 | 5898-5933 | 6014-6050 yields 0.22 Ang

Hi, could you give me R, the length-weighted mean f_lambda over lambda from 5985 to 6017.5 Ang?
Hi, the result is 14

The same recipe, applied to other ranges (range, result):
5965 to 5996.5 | 14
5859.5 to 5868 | 14.4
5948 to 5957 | 13.7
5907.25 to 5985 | 13.8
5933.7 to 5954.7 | 13.9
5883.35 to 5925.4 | 12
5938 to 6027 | 14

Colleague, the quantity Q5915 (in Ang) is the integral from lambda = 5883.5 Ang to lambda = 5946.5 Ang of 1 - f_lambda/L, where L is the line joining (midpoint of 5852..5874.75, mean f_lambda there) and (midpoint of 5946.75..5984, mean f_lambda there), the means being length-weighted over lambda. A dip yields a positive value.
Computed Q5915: 5.74 Ang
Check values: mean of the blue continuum 13.8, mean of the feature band 12.6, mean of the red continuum 14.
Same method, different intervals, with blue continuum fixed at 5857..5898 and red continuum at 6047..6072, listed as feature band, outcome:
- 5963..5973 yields -0.4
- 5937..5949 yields -0.5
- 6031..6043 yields -0.5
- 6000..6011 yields -0.5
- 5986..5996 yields 0.1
